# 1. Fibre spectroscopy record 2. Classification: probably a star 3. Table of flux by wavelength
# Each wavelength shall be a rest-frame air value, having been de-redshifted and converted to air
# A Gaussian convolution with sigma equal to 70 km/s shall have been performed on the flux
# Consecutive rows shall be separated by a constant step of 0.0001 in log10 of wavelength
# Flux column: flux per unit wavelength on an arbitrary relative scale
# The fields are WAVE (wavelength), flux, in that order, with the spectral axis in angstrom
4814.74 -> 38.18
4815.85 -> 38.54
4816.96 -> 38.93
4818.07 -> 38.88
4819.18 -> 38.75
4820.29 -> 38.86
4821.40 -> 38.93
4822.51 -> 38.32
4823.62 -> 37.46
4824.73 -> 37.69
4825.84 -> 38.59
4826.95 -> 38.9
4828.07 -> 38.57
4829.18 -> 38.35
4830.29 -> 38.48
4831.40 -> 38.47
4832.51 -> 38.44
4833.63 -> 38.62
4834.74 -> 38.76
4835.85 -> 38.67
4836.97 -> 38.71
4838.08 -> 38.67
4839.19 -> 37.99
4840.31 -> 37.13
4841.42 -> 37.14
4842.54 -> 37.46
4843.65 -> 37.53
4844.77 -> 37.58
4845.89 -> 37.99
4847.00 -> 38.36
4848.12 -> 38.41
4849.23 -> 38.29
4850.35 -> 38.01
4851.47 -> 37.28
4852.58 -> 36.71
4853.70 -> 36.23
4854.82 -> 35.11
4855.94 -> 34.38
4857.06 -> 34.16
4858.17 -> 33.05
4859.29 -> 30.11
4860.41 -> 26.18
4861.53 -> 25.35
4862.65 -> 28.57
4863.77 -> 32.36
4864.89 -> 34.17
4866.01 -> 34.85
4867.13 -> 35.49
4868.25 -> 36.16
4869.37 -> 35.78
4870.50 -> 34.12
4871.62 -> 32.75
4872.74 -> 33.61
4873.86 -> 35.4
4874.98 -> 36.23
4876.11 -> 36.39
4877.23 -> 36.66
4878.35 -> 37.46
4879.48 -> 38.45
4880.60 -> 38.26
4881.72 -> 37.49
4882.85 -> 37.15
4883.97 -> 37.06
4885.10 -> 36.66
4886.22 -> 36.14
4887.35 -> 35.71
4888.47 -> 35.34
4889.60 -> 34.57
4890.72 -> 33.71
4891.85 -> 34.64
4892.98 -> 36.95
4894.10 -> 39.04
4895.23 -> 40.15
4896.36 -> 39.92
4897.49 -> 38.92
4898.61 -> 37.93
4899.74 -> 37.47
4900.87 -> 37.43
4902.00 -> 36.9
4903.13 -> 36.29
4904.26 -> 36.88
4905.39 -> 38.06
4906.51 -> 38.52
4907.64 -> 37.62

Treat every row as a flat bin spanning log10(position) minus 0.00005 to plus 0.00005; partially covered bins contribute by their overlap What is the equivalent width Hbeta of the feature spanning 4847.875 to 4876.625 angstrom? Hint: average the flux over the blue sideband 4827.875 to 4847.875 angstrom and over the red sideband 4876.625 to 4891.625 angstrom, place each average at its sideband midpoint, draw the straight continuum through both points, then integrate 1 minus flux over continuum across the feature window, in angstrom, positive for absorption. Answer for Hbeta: 2.41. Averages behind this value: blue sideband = 38.2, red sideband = 36.5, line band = 34.1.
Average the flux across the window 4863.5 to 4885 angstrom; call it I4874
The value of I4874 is 35.8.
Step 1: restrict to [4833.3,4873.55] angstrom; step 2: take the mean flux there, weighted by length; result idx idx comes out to 35.4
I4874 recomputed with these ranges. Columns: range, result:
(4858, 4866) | 30.1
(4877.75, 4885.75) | 37.5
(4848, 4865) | 33.5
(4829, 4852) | 38.1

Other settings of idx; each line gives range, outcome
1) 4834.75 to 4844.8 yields 37.9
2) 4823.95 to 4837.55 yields 38.5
